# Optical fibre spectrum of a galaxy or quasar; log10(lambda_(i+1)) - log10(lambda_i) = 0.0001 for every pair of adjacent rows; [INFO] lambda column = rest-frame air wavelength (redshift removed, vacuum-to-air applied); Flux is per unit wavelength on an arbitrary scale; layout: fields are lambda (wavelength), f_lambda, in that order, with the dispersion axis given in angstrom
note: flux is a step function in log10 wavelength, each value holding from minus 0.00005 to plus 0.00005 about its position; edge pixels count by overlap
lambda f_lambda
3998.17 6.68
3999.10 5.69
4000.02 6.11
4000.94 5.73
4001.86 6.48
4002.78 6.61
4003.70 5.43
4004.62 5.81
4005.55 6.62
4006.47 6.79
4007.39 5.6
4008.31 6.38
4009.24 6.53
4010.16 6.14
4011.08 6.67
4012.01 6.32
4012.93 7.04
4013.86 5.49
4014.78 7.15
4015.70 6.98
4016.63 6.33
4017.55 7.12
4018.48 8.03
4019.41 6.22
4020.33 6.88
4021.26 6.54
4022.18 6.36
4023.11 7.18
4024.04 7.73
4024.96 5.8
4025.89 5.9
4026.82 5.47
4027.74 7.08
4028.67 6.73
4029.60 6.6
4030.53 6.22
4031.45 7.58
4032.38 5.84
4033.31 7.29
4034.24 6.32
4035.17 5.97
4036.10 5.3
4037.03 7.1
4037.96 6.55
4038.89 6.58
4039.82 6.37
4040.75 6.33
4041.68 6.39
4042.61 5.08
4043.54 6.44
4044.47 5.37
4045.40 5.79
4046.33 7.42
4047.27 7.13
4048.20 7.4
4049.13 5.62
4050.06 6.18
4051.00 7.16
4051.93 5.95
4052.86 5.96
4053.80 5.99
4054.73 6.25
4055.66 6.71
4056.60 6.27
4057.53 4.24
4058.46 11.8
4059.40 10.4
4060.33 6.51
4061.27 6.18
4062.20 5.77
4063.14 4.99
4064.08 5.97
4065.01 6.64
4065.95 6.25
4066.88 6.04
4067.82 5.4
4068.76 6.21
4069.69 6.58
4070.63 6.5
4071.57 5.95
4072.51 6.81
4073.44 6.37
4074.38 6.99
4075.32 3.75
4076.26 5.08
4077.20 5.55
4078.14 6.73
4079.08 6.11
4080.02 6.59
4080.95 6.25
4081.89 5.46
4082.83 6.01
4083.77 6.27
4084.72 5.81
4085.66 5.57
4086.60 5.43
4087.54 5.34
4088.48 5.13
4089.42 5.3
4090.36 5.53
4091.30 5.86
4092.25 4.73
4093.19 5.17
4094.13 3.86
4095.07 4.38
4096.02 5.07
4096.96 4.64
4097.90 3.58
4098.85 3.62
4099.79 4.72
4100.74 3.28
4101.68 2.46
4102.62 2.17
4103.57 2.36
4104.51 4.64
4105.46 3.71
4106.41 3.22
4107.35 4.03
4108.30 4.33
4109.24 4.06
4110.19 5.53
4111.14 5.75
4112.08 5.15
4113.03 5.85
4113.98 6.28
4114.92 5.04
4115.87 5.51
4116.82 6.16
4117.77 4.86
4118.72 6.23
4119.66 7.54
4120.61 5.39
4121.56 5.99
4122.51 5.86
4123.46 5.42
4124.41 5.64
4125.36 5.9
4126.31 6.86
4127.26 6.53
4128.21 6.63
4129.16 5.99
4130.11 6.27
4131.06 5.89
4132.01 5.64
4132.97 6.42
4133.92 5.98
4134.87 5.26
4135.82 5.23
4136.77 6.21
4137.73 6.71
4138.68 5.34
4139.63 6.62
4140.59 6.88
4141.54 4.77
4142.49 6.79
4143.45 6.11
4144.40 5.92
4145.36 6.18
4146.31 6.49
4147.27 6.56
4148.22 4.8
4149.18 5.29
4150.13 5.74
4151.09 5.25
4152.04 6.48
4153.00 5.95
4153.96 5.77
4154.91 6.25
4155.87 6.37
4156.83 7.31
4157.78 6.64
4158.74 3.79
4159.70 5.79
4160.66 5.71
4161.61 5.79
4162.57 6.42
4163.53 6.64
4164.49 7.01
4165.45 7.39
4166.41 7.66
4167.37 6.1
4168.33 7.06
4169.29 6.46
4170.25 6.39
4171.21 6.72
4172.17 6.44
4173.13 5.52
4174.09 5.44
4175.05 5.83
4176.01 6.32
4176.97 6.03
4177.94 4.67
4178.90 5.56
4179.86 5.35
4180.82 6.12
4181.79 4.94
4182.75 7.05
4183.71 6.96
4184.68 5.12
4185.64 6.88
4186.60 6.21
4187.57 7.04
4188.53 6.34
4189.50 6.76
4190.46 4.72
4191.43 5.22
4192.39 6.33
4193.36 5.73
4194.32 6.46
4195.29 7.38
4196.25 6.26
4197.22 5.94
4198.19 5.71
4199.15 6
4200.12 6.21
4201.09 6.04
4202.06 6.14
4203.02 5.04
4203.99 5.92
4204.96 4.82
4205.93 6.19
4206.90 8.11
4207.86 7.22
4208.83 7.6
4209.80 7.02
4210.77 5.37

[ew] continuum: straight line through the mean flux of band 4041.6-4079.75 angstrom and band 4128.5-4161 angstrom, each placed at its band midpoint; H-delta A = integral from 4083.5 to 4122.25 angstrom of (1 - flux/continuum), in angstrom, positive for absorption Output 8.1 angstrom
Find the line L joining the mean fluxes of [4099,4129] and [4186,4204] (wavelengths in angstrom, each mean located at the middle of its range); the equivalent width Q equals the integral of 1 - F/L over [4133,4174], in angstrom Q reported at -4.21 angstrom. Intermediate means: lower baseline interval 5.06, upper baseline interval 6.09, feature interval 6.14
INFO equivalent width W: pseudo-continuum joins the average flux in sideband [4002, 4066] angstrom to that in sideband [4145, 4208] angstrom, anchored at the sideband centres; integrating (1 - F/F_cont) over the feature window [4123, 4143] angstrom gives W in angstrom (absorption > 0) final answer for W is 0.6 angstrom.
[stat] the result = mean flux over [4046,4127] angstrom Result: 5.63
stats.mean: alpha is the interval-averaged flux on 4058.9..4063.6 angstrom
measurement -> 6.79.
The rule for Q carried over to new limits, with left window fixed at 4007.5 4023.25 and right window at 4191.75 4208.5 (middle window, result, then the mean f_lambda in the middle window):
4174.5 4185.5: 0.73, 5.84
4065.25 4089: 2.05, 5.93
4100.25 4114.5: 4.95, 4.19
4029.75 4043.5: 0.47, 6.36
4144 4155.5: 0.79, 5.89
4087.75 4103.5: 5.23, 4.31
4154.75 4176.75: -0.05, 6.3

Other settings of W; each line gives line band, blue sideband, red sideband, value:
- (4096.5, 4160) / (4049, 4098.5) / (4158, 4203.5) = 5.95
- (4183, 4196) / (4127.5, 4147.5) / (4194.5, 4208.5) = -0.11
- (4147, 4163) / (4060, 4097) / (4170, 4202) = 0.24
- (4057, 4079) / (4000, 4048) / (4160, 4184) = 0.03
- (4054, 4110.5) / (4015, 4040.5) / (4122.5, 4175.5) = 8.46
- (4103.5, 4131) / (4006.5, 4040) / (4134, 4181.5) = 3.29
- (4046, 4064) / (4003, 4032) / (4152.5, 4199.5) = -0.74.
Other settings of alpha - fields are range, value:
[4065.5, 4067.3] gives 6.17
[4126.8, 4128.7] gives 6.58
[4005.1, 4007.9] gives 6.35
